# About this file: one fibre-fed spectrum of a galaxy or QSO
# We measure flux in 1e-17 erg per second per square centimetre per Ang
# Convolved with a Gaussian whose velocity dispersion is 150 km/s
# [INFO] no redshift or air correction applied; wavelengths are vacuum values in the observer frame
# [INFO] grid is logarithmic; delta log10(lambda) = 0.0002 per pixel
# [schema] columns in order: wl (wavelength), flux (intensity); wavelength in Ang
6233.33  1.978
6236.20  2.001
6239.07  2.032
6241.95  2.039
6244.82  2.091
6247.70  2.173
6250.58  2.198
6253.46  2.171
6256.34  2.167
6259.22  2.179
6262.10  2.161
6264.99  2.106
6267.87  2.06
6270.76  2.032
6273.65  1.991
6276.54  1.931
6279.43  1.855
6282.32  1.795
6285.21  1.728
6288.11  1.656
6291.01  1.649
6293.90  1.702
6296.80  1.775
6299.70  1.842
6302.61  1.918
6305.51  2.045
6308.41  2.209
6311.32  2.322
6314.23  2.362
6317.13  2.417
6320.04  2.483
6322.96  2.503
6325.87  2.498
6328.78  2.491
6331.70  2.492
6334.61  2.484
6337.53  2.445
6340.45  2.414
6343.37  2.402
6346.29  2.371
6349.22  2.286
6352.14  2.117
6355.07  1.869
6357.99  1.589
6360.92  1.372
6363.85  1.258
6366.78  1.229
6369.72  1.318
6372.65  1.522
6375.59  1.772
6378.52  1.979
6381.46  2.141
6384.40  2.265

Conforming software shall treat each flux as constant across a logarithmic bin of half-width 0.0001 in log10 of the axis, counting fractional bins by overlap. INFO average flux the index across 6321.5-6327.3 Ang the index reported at 2.5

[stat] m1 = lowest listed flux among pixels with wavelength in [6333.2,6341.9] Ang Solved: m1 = 2.414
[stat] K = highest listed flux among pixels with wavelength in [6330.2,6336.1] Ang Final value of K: 2.492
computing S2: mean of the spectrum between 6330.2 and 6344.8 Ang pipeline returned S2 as 2.45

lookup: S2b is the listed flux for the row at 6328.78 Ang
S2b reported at 2.491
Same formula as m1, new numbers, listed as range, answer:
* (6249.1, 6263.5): 2.161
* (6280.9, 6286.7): 1.728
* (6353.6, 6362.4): 1.372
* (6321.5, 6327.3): 2.498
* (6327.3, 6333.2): 2.491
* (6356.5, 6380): 1.229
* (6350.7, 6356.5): 1.869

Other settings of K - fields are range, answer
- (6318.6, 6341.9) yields 2.503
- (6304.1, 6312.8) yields 2.322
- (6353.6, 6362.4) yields 1.869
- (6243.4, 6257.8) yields 2.198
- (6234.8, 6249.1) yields 2.173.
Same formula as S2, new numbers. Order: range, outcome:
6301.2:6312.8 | 2.12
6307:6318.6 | 2.33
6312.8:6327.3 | 2.45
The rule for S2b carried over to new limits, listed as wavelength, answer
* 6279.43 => 1.855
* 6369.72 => 1.318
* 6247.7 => 2.173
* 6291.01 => 1.649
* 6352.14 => 2.117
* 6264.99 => 2.106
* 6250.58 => 2.198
